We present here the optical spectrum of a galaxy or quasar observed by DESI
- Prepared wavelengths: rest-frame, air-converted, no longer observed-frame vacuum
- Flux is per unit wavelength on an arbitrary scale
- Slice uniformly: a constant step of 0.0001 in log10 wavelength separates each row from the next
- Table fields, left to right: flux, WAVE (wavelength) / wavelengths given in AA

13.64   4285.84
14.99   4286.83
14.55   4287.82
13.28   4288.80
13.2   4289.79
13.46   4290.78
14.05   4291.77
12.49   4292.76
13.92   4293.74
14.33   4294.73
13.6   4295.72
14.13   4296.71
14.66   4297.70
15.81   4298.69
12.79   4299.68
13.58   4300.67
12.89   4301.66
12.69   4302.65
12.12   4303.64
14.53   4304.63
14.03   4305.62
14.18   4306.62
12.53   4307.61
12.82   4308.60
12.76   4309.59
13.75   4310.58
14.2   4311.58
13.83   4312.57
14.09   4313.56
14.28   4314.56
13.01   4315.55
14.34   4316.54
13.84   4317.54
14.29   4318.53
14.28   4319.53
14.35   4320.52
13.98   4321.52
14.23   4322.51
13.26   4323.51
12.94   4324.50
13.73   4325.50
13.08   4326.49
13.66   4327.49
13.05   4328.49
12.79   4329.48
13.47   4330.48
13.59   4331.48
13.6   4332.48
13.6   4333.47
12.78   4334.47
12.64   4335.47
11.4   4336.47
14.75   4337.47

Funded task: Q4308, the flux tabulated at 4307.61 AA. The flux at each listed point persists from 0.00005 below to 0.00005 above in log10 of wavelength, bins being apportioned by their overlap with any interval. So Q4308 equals 12.53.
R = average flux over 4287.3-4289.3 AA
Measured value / 13.9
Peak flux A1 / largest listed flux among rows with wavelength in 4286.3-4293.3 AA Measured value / 14.99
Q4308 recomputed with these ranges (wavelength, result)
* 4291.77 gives 14.05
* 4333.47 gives 13.6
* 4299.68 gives 12.79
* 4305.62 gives 14.03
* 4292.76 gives 12.49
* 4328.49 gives 13.05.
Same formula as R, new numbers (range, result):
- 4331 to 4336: 13.2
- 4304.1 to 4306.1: 14.3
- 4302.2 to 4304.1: 12.4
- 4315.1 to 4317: 13.7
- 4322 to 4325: 13.5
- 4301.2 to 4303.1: 12.8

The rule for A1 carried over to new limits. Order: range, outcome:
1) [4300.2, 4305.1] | 14.53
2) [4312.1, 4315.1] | 14.28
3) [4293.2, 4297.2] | 14.33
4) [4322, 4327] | 14.23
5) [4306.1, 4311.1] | 14.18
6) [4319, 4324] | 14.35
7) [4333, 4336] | 13.6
